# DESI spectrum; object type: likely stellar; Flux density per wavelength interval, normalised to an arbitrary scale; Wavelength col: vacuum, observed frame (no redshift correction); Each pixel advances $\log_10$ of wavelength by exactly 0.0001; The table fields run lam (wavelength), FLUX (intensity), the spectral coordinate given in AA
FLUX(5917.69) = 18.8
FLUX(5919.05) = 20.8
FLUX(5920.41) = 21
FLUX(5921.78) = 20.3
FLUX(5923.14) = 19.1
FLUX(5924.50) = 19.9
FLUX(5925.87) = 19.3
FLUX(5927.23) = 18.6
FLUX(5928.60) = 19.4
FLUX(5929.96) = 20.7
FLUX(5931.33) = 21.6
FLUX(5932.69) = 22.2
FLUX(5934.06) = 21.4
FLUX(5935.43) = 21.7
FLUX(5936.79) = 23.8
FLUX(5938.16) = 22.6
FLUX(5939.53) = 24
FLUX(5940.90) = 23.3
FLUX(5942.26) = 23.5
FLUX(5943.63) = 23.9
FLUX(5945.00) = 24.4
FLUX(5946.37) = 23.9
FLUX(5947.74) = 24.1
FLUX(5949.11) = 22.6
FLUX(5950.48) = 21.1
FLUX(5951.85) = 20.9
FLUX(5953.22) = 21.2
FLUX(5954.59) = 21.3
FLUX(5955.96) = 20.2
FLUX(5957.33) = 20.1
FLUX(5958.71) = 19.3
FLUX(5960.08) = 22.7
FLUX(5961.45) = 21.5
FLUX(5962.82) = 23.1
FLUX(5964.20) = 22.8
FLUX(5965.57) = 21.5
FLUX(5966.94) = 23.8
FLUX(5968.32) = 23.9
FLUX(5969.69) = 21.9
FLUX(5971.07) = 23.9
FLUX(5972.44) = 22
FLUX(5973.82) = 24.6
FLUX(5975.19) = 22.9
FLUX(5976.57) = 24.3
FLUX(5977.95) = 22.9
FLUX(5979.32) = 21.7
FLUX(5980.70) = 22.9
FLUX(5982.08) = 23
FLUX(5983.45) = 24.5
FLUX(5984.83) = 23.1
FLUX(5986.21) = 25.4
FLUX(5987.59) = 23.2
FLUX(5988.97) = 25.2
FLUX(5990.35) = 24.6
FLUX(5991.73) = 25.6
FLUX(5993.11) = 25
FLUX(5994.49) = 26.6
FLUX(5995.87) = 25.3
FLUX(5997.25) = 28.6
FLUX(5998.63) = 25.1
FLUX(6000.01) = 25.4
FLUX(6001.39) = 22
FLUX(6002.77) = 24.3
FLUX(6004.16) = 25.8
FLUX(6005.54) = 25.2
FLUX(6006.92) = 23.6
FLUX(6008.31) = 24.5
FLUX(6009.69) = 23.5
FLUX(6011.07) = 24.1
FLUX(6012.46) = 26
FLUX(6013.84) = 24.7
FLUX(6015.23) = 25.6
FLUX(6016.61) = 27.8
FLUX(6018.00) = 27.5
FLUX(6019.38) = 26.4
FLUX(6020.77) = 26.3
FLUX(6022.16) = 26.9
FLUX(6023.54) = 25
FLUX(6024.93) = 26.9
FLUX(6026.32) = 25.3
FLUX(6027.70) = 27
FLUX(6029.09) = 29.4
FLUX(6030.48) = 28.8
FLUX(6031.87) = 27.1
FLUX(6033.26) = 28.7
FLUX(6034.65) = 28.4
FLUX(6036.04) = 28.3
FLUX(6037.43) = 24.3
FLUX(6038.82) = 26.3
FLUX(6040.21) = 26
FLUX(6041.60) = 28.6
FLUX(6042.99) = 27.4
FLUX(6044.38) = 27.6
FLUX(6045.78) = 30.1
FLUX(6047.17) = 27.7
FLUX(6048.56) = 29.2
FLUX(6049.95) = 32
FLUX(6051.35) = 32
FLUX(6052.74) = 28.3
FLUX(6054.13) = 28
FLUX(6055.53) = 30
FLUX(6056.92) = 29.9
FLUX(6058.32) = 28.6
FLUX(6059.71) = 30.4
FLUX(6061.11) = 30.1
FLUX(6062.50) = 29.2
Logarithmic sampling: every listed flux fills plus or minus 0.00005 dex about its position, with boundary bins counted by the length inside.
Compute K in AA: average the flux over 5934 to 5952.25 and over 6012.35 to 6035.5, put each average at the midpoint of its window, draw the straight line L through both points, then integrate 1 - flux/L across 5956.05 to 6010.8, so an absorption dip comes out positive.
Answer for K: 2.9 AA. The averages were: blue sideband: 23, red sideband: 27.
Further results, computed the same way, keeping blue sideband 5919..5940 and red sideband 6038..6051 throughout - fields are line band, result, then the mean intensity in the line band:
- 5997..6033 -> 0.8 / 25.9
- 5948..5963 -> 0.9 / 21.3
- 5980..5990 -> 0.3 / 23.9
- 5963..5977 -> 0.3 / 23.1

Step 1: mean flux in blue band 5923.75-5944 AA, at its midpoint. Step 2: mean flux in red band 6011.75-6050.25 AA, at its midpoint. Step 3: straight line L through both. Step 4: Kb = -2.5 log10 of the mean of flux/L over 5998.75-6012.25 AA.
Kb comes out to 0.06 mag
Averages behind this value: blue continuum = 21.7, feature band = 24.4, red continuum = 27.3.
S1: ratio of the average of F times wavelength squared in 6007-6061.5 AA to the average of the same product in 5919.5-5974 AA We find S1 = 1.29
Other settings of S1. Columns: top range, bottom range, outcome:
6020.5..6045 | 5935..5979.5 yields 1.23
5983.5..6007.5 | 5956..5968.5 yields 1.15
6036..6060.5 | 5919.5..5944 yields 1.39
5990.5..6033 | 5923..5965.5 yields 1.21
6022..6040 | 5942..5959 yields 1.26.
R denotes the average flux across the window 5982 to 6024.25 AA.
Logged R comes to 25.2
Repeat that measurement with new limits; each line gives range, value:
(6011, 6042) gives 26.8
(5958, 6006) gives 23.8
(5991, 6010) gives 25.1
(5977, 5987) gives 23.4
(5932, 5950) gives 23.2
